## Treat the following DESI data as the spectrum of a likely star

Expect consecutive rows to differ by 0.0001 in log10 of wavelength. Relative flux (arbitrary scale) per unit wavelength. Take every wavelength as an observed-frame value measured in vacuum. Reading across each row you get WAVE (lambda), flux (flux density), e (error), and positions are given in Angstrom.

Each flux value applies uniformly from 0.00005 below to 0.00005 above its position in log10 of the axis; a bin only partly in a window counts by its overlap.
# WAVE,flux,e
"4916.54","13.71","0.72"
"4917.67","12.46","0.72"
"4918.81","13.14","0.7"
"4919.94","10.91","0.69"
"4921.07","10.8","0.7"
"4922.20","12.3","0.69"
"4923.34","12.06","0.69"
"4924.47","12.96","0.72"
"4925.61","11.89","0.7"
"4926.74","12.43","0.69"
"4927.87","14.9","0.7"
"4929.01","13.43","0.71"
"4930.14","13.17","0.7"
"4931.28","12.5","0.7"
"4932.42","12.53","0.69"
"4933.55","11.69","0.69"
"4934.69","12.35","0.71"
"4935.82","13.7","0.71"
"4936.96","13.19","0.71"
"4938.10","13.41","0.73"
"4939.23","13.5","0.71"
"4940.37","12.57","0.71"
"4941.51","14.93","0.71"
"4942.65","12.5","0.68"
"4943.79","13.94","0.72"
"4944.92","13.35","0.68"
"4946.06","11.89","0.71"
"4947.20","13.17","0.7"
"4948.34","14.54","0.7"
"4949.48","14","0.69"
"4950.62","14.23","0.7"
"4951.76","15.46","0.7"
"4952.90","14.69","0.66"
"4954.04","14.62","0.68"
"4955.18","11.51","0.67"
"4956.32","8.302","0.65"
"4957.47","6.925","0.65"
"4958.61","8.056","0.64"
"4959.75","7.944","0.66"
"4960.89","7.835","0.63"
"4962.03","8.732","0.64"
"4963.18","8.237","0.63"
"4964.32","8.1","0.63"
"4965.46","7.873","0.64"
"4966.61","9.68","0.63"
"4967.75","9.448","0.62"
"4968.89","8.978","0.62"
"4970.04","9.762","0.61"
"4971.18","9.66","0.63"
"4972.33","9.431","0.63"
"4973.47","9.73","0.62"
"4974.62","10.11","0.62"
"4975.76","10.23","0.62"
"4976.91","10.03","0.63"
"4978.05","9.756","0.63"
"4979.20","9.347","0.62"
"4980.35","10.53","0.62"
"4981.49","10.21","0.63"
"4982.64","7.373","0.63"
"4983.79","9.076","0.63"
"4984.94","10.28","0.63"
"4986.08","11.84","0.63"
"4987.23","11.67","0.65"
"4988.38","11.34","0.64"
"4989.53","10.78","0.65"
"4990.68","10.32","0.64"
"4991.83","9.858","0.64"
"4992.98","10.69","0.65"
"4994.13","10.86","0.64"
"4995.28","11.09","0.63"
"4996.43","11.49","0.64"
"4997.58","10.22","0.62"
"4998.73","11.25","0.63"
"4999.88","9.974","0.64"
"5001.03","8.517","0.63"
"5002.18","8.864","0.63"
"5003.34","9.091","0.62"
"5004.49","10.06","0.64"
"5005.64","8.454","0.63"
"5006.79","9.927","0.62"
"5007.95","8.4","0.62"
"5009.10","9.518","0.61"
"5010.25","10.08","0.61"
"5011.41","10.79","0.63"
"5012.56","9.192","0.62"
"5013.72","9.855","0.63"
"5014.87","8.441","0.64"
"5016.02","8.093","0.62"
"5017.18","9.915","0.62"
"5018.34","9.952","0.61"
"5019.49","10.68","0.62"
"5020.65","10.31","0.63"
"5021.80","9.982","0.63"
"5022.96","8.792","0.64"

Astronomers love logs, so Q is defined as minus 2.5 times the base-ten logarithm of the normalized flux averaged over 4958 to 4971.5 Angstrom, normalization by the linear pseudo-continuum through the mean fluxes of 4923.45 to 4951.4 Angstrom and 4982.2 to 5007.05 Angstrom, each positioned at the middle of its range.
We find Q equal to 0.327 mag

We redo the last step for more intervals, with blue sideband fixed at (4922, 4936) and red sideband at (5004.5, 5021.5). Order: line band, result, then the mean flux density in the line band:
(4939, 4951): -0.115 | 13.5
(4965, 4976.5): 0.174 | 9.51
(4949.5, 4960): 0.024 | 11.5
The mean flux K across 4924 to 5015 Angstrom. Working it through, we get 10.9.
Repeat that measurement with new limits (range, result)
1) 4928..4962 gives 12.4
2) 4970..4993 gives 10.1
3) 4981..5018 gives 9.92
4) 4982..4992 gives 10.3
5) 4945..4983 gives 10.4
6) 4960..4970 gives 8.65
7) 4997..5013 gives 9.6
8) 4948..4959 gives 12.2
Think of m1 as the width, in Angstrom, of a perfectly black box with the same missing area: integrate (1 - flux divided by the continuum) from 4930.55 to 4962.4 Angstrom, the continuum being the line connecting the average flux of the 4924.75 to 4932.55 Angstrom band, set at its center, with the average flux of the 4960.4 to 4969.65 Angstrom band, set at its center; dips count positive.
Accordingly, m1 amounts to -4.0 Angstrom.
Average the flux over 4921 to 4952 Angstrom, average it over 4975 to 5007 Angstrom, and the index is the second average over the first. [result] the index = 0.77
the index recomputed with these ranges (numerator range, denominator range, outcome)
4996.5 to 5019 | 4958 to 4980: 1.05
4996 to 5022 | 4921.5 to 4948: 0.75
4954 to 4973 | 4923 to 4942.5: 0.69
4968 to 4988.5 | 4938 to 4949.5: 0.74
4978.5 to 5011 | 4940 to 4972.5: 0.91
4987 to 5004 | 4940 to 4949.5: 0.77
